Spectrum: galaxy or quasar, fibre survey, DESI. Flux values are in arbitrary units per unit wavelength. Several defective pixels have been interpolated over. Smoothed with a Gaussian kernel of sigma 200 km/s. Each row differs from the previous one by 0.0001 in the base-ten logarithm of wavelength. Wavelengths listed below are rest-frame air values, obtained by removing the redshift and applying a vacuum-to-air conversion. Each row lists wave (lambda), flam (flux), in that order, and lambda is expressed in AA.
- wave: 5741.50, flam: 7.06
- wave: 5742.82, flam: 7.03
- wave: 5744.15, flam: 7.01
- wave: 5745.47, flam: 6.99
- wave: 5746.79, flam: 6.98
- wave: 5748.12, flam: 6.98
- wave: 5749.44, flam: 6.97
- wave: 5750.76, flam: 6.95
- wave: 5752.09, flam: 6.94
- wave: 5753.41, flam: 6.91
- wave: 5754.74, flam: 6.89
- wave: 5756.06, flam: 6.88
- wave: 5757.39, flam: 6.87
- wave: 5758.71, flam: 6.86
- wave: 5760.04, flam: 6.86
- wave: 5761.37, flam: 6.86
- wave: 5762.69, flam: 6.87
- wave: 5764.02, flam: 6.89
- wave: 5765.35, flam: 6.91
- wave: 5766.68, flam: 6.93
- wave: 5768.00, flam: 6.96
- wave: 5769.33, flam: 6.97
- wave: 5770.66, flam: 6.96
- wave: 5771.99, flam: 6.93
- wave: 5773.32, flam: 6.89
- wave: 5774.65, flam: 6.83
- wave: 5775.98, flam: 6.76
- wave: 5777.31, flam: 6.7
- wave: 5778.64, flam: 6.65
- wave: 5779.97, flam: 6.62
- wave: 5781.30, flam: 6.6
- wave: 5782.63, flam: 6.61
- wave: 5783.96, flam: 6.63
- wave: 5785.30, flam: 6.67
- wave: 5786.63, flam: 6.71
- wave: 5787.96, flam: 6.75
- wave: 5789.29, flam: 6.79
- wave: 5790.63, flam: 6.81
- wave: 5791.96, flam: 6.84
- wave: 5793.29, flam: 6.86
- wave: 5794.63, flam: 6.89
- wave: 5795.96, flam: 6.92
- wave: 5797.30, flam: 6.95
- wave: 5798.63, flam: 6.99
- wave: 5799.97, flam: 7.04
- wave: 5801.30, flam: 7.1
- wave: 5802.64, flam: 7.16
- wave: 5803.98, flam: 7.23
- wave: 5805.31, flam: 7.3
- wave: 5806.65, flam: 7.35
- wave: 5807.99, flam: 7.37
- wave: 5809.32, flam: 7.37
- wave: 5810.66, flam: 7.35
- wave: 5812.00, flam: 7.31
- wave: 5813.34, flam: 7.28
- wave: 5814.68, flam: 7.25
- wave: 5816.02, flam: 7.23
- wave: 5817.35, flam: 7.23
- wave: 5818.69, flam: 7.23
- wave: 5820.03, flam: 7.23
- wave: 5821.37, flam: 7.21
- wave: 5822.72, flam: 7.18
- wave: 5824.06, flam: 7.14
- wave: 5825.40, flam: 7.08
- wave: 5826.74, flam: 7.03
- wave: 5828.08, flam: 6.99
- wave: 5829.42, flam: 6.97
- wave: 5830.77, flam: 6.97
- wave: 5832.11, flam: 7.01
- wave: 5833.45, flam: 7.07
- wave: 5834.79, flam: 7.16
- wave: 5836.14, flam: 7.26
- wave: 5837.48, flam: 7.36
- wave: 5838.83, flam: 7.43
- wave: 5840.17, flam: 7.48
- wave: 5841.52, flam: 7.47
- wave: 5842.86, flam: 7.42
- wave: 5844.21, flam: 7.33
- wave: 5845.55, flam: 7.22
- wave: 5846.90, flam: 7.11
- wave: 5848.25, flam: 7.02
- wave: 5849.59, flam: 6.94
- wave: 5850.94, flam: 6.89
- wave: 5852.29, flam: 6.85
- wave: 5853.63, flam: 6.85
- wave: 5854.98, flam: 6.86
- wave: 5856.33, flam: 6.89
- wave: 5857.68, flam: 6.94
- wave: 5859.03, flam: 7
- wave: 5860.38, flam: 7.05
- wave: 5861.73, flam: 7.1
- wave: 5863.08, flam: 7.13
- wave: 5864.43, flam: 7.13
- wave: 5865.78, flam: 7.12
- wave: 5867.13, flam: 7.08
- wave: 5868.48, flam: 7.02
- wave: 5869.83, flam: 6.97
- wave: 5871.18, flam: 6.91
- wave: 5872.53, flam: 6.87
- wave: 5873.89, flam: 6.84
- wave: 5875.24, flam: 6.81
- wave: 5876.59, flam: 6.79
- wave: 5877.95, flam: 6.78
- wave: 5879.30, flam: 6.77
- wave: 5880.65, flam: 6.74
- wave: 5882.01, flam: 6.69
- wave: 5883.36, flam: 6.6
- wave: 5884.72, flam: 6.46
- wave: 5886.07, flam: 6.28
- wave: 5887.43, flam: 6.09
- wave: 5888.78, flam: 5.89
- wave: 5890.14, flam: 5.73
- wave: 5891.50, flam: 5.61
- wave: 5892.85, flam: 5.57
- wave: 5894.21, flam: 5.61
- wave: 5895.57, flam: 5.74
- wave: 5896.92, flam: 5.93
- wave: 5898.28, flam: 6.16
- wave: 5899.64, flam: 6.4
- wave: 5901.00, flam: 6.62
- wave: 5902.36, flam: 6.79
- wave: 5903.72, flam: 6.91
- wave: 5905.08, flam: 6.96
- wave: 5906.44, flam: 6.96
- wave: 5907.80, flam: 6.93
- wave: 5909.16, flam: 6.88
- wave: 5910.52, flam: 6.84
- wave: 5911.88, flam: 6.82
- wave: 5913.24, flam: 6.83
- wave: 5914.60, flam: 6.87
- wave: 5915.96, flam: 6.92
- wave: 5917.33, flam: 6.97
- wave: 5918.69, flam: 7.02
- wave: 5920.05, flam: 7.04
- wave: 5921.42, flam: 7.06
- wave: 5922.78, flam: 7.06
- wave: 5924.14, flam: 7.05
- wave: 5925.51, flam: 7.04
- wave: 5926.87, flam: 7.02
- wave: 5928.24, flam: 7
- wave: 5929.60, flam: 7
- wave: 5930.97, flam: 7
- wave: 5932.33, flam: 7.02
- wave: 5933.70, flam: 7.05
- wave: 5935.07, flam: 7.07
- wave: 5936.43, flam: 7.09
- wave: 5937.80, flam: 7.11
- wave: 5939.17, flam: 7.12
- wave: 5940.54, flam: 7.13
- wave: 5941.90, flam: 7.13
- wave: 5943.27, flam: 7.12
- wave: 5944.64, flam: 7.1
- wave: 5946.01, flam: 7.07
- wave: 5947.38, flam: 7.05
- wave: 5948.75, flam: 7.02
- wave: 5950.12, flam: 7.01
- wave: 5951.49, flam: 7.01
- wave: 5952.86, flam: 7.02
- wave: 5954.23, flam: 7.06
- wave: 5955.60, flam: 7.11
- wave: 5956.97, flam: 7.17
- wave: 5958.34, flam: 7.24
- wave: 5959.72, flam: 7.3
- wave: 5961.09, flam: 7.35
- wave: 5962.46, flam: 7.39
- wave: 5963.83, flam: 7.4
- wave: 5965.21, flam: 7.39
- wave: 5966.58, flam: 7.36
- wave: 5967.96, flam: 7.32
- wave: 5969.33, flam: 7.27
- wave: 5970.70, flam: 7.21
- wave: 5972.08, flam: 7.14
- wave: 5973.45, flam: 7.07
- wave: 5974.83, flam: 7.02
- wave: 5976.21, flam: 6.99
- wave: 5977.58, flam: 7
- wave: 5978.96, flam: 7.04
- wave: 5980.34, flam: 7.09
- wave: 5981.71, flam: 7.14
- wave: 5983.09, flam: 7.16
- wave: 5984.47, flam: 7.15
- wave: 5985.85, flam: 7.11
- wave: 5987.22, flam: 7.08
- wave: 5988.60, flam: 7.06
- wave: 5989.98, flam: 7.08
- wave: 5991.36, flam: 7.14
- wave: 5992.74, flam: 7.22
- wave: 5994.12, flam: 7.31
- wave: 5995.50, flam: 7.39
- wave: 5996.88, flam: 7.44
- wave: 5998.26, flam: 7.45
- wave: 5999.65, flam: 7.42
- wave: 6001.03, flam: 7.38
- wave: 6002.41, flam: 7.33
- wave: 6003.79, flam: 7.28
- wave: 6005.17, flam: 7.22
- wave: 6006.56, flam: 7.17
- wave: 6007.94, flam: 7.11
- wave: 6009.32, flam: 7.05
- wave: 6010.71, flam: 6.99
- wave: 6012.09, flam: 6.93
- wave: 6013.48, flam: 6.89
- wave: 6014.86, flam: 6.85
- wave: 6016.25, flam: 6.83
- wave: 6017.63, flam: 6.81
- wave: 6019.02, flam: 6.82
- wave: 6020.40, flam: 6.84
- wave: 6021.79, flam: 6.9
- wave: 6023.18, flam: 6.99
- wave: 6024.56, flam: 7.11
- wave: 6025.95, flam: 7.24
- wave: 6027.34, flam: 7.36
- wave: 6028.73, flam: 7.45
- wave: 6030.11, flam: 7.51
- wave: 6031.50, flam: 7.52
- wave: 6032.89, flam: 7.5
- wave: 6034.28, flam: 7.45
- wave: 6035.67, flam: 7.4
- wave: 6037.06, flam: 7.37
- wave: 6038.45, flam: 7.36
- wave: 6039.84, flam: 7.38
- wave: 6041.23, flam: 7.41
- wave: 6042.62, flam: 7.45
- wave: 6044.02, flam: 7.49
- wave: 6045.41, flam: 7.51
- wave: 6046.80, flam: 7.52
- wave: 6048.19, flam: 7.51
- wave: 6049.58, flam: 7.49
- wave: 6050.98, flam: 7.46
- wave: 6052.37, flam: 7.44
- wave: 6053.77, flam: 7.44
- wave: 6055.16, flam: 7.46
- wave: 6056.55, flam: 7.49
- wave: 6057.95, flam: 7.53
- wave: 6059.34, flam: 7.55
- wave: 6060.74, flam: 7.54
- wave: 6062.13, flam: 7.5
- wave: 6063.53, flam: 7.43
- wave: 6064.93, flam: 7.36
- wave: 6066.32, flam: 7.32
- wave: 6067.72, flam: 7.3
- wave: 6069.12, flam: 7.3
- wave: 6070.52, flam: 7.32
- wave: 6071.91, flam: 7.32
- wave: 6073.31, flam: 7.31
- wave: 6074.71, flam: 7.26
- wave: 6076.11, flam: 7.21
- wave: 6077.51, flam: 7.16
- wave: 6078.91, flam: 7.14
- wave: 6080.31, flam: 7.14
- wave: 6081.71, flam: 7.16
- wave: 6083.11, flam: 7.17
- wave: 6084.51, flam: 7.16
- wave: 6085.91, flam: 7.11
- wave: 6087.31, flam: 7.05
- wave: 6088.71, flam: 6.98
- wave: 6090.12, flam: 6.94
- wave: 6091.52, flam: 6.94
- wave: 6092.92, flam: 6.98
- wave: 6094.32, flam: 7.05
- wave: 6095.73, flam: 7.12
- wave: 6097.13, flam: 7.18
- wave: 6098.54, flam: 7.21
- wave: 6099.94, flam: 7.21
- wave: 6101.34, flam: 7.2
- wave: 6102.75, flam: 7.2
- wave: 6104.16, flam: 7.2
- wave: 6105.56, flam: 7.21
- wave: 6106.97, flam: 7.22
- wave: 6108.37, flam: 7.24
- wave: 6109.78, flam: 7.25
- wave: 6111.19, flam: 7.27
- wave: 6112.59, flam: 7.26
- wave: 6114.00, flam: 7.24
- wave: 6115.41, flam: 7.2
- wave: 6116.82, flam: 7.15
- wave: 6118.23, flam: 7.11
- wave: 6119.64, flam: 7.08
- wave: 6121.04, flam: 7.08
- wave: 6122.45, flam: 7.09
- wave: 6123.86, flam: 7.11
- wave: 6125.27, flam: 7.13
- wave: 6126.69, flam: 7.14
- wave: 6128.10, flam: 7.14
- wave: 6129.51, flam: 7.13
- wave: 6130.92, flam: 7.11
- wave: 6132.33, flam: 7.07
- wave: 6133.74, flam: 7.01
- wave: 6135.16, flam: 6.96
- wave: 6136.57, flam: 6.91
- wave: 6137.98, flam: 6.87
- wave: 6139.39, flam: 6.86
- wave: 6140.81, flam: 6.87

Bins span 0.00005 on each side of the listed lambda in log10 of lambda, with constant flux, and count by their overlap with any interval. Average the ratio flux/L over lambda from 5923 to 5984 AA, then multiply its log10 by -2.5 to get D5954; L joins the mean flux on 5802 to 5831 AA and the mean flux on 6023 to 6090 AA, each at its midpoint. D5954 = 0.02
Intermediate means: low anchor 7.21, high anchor 7.35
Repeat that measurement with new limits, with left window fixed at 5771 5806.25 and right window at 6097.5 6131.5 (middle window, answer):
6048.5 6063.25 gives -0.06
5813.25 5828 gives -0.04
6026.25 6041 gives -0.05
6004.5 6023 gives 0.02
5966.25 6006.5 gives -0.02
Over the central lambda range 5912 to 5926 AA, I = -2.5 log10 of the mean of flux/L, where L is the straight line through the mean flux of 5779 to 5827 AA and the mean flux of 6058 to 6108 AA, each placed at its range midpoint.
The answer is 0.02 mag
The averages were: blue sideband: 7.03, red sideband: 7.22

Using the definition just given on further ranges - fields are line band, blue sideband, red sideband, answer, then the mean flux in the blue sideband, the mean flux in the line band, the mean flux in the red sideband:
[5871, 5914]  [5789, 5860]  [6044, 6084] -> 0.11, 7.12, 6.49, 7.37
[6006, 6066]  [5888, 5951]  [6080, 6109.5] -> -0.04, 6.77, 7.29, 7.13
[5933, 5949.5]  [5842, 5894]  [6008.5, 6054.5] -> -0.02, 6.76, 7.09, 7.25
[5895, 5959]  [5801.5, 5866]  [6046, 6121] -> 0.04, 7.16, 6.93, 7.26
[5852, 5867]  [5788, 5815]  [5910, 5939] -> 0.01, 7.1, 7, 7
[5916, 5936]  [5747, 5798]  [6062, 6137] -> -0.01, 6.84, 7.03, 7.16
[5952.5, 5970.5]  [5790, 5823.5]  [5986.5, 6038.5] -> -0.01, 7.15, 7.27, 7.19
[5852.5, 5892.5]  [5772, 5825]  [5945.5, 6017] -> 0.05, 7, 6.72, 7.16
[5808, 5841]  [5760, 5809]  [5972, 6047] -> -0.04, 6.9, 7.21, 7.2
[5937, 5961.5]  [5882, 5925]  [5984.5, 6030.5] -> -0.05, 6.54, 7.11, 7.14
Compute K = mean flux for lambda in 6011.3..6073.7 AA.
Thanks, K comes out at 7.31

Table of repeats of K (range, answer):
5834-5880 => 7.05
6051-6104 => 7.25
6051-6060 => 7.49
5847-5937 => 6.76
